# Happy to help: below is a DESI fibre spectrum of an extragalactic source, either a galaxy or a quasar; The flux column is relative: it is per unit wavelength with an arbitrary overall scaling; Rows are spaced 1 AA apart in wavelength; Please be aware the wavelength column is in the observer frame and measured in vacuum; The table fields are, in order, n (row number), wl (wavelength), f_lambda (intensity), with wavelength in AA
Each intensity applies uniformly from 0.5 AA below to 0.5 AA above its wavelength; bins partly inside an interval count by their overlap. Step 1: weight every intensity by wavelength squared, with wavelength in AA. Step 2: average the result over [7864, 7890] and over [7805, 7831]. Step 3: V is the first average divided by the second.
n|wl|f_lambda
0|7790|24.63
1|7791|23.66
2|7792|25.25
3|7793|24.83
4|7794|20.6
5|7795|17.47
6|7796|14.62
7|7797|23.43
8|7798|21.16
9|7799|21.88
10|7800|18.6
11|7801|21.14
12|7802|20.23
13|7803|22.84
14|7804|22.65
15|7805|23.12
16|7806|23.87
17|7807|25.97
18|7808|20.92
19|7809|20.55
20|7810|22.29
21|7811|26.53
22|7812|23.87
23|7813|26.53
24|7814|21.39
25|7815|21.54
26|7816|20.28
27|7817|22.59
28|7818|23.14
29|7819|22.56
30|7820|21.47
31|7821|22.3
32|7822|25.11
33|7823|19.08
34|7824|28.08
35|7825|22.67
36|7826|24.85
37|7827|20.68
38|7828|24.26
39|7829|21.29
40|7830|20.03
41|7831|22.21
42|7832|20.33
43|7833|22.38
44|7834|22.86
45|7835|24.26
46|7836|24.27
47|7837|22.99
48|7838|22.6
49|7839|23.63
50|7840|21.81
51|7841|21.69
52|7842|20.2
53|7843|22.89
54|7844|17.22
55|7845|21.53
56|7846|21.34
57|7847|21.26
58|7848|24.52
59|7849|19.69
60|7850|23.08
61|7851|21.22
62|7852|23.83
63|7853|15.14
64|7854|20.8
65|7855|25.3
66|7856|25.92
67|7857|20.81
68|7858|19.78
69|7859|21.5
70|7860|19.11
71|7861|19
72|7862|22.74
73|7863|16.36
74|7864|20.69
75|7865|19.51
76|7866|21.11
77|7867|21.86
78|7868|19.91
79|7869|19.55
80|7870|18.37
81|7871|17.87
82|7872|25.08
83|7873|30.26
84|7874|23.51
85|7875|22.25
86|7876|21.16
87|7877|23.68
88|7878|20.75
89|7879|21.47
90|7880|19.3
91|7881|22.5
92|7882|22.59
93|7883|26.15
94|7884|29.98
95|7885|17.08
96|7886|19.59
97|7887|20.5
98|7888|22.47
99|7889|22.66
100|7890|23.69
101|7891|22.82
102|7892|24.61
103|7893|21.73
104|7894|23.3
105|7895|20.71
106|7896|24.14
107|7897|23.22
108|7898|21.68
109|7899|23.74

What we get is 1.0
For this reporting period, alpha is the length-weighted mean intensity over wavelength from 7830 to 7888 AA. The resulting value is 21.7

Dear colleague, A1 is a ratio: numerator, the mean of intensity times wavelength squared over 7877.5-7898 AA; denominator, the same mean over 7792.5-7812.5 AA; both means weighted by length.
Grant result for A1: 1.1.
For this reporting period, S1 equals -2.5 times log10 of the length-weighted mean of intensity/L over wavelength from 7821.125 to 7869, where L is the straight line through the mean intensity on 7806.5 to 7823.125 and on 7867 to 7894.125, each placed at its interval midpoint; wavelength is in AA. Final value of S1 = 0.042 mag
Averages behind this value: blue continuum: 22.8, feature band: 21.7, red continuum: 22.3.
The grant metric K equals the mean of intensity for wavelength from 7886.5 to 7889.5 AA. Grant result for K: 21.9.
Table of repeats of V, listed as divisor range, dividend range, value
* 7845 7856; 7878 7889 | 1.02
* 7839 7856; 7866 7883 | 1.03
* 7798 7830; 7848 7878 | 0.96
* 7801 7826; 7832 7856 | 0.97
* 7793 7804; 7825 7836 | 1.10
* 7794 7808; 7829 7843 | 1.06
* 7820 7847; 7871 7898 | 1.04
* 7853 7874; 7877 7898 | 1.07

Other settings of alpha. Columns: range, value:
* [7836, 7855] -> 21.6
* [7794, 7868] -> 21.8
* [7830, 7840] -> 22.6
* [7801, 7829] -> 22.9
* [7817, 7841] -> 22.7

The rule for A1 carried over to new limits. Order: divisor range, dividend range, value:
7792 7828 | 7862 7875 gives 0.97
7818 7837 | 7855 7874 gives 0.94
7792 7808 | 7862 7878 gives 1.01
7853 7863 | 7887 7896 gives 1.09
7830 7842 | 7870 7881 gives 1.01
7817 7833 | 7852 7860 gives 0.95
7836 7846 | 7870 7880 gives 1.04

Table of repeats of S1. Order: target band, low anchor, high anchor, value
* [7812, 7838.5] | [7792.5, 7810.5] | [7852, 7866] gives -0.08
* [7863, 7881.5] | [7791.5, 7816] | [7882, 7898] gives 0.06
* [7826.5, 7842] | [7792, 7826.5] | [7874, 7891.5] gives 0.00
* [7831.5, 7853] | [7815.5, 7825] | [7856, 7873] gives -0.01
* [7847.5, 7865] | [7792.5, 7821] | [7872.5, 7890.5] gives 0.07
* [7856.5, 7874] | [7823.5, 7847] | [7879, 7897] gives 0.08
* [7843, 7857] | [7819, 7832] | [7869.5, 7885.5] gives 0.05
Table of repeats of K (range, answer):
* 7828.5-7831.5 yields 21.2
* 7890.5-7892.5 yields 23.7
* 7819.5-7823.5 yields 22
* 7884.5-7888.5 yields 19.9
